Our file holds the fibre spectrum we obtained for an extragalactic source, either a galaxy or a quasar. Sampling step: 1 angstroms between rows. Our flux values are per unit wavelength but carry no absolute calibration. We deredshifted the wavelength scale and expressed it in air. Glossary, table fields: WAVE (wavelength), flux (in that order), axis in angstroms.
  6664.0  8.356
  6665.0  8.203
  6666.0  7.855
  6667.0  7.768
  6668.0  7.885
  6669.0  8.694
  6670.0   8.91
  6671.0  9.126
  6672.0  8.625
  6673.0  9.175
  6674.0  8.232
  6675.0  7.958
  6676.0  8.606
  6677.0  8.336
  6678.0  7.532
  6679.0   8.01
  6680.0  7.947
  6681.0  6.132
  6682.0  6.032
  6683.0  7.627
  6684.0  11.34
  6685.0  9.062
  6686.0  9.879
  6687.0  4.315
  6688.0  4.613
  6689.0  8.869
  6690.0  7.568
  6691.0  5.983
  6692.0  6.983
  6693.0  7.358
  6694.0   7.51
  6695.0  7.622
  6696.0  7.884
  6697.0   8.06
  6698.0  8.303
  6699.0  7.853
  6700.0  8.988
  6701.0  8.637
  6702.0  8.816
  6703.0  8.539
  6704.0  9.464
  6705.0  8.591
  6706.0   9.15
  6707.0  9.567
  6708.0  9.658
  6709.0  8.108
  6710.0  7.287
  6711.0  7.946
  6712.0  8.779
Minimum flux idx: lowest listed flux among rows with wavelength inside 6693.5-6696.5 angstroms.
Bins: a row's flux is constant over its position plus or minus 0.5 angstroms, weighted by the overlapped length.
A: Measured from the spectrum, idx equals 7.51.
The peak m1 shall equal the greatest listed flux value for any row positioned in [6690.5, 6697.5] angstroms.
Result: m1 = 8.06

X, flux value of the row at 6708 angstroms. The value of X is 9.658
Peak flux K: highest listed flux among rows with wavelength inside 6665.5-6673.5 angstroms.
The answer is 9.175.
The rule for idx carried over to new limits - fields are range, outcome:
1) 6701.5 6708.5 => 8.539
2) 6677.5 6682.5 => 6.032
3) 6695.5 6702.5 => 7.853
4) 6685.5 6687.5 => 4.315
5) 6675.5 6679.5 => 7.532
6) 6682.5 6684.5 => 7.627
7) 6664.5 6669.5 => 7.768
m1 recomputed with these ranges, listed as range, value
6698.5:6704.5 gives 9.464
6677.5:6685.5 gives 11.34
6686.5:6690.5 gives 8.869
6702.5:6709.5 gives 9.658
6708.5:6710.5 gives 8.108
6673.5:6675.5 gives 8.232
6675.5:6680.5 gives 8.606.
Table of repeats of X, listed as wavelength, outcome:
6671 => 9.126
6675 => 7.958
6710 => 7.287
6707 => 9.567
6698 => 8.303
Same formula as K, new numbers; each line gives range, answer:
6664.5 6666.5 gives 8.203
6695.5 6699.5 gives 8.303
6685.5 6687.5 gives 9.879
